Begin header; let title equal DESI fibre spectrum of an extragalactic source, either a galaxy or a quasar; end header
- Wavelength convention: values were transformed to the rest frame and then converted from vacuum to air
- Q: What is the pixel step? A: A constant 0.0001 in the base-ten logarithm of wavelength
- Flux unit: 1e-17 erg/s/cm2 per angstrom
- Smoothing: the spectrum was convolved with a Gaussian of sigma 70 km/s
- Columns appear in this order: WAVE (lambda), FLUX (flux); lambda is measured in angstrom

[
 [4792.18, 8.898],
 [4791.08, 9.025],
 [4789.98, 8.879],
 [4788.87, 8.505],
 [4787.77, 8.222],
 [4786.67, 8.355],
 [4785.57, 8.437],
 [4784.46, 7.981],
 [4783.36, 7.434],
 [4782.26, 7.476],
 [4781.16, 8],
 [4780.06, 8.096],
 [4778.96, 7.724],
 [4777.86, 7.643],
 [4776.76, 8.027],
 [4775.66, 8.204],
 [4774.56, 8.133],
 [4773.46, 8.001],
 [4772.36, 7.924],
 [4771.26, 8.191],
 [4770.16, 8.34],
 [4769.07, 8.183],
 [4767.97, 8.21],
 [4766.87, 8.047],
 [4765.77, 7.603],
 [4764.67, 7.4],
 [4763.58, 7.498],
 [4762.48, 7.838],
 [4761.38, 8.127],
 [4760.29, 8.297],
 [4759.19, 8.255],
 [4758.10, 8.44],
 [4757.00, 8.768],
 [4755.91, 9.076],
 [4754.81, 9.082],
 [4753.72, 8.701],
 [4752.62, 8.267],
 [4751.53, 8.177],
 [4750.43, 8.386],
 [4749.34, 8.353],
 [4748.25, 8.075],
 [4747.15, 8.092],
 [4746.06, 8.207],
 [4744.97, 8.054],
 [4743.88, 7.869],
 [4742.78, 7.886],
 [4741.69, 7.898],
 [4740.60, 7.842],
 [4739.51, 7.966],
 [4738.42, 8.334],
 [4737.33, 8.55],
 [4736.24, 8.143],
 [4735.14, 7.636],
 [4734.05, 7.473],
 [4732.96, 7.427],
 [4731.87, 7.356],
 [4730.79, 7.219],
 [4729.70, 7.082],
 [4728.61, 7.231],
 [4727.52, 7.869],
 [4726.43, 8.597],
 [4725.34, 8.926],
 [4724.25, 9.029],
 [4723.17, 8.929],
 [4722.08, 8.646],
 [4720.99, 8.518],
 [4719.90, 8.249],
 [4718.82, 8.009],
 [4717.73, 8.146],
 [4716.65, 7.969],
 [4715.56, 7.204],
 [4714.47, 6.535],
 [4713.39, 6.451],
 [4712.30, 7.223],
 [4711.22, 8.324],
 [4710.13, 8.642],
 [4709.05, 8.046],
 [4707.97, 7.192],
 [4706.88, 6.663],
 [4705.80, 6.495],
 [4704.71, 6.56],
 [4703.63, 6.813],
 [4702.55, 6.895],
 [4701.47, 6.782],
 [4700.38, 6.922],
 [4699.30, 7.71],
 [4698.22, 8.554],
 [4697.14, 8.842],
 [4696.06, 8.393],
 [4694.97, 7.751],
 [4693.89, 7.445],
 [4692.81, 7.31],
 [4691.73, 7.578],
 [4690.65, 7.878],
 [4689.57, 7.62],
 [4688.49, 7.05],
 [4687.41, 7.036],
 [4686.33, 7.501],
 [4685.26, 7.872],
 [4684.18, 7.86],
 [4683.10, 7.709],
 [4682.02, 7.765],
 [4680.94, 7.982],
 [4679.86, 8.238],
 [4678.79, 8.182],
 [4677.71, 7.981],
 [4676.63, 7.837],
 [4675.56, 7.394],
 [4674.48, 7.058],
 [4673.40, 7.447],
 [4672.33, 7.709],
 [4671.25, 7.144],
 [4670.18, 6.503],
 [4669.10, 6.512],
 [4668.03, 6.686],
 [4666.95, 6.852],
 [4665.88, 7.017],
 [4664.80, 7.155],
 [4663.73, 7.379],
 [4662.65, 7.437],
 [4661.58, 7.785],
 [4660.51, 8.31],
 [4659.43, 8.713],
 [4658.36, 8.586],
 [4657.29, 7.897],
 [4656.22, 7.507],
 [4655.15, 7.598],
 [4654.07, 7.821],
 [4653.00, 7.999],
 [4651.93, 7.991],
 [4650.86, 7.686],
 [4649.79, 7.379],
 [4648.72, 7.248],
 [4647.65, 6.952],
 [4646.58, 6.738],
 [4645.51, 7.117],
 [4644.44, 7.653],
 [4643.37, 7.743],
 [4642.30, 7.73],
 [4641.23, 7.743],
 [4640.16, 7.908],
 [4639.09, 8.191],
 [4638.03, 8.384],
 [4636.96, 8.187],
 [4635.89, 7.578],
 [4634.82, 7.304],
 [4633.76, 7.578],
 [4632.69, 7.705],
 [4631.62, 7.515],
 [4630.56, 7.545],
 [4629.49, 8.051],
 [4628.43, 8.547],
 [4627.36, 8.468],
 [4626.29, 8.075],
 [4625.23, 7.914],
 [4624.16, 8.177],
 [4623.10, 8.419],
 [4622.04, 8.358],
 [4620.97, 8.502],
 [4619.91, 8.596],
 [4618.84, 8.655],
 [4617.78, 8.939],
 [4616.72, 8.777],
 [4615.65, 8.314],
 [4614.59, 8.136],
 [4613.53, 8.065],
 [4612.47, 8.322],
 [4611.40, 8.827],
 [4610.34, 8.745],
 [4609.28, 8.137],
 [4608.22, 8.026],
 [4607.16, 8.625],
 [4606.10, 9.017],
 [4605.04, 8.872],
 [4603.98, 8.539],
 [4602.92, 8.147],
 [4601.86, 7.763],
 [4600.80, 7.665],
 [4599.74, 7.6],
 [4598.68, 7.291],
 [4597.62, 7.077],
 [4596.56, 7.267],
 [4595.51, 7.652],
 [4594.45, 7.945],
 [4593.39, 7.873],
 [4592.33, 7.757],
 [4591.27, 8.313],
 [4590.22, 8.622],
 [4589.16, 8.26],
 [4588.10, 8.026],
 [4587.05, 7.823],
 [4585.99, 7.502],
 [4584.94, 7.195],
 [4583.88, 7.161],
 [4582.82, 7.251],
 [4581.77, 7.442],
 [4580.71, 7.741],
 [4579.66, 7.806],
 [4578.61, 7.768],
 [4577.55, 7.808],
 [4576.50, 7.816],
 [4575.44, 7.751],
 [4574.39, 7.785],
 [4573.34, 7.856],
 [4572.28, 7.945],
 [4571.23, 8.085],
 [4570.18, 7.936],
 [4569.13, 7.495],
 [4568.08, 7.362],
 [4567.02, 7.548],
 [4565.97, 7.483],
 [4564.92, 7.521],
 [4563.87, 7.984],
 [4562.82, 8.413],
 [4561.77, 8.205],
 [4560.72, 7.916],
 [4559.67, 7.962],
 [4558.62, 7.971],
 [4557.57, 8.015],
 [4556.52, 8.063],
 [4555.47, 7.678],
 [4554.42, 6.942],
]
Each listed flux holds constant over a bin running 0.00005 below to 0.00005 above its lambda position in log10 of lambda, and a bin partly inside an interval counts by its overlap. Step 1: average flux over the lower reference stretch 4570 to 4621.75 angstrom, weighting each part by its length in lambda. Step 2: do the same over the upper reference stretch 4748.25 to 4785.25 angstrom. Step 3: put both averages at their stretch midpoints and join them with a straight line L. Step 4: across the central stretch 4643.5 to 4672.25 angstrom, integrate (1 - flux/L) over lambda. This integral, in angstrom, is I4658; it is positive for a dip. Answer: 2.1 angstrom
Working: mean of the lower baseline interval 8.02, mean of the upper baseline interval 8.12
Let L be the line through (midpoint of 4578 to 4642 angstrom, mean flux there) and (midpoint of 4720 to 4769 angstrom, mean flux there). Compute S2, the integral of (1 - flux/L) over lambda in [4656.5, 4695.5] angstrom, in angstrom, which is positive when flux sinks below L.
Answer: 2.5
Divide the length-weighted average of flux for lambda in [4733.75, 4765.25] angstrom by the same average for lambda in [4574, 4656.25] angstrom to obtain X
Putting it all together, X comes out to 1.03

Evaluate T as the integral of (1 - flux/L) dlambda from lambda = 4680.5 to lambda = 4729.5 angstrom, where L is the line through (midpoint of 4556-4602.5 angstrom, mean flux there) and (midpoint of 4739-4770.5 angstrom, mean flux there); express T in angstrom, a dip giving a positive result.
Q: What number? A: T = 2.2 angstrom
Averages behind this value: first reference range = 7.77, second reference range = 8.17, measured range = 7.7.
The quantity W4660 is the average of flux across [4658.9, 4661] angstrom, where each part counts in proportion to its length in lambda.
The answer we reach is 8.49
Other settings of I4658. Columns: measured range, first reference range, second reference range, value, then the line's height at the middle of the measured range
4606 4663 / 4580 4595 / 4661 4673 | -4.83 angstrom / 7.39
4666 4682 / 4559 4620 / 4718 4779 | 1.29 angstrom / 8.04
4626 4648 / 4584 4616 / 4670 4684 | 0.28 angstrom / 7.85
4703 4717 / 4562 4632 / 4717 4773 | 1.50 angstrom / 8.1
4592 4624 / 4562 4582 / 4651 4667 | -1.77 angstrom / 7.77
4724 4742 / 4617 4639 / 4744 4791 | 0.57 angstrom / 8.16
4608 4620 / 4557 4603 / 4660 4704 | -1.23 angstrom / 7.68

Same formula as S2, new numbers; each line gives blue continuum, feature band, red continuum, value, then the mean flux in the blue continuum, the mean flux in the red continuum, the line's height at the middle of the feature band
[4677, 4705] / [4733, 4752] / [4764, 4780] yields -0.45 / 7.64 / 7.97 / 7.85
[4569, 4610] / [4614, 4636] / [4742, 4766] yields -0.60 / 7.87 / 8.21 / 7.94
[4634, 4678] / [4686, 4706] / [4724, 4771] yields 0.88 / 7.56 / 8.08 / 7.79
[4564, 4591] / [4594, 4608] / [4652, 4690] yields -0.49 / 7.73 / 7.58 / 7.69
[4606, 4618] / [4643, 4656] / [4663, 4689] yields 0.59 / 8.46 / 7.41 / 7.85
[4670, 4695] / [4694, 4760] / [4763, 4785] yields -1.41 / 7.59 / 7.91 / 7.74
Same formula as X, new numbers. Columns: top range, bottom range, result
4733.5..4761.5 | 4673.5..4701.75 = 1.07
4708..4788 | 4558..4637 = 1.01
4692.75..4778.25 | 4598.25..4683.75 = 1.01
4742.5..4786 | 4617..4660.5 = 1.02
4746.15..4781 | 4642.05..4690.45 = 1.08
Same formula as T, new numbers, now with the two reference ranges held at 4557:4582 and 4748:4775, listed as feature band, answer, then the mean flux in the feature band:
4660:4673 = 1.3 angstrom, 7.21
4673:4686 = 0.4 angstrom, 7.78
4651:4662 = 0.0 angstrom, 8.01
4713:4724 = 0.3 angstrom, 7.92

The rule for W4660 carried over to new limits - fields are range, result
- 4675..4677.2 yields 7.62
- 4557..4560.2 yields 7.98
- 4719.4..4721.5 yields 8.37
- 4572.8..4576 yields 7.78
